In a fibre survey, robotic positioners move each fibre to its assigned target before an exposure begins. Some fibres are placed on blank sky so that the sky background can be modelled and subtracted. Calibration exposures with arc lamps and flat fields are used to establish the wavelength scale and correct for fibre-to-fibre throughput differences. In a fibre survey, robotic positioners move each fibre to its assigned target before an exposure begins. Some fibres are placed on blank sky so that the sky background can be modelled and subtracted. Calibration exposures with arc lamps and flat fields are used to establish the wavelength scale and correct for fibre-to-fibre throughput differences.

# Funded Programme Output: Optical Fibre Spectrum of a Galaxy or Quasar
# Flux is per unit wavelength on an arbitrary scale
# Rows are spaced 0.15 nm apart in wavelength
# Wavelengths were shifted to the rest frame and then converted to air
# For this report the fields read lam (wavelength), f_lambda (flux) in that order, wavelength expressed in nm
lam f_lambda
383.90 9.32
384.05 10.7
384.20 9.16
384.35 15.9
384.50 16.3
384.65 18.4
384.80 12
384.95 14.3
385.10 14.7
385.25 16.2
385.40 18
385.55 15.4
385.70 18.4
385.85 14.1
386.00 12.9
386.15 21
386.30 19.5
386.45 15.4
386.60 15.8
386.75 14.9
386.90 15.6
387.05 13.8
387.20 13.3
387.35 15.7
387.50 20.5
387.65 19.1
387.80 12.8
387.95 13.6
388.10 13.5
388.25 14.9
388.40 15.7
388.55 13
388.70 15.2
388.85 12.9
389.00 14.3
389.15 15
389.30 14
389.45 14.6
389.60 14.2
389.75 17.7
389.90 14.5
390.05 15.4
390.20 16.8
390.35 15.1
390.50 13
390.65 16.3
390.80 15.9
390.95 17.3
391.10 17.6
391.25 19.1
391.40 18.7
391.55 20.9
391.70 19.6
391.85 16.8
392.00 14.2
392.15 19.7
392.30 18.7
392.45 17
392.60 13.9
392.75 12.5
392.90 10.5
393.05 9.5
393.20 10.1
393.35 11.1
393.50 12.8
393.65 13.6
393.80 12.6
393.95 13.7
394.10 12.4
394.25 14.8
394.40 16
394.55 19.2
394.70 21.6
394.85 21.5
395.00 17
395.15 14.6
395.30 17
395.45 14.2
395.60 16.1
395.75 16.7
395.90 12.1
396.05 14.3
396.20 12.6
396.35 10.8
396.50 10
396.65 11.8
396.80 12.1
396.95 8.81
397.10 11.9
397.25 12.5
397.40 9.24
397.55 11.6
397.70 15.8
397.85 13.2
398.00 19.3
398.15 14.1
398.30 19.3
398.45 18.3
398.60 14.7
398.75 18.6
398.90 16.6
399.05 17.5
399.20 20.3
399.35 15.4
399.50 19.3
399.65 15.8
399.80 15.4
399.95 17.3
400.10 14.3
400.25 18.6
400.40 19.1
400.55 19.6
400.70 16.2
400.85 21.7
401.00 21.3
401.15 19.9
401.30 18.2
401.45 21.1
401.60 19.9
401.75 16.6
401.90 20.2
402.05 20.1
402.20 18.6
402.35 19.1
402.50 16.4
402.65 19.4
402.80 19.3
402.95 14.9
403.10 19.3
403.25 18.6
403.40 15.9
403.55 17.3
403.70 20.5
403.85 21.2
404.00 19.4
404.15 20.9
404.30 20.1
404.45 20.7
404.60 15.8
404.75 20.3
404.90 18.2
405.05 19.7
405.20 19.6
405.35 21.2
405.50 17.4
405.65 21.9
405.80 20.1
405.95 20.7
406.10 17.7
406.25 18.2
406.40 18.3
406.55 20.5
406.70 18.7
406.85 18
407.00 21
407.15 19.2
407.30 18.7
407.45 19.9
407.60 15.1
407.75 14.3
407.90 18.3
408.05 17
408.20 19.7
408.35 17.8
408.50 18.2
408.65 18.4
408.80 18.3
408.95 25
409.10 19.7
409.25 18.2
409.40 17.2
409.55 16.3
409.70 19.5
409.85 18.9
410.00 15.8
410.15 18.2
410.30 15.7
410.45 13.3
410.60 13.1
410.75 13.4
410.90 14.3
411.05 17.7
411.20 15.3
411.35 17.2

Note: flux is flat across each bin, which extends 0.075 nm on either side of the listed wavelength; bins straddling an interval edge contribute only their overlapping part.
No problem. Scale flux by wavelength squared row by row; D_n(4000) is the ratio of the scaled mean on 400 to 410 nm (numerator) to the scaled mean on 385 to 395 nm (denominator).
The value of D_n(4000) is 1.30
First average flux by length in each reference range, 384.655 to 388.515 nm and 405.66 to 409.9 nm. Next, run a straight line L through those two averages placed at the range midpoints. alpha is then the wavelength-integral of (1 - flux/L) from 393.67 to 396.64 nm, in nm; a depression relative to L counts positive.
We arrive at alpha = 0.33 nm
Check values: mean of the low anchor 15.7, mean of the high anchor 18.7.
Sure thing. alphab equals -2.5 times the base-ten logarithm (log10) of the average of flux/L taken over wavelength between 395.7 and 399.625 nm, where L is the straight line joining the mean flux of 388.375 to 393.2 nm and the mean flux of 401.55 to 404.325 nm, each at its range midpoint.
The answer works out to 0.20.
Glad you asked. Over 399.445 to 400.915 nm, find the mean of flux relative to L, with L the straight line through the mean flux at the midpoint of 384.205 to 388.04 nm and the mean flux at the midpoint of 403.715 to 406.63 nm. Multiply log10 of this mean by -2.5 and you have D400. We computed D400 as 0.05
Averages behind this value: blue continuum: 15.8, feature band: 17.7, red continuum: 19.6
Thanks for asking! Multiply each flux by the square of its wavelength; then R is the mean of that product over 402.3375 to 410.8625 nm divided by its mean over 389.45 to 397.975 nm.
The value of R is 1.3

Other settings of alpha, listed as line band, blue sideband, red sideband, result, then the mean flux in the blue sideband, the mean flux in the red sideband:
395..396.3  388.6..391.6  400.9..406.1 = 0.187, 15.9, 19.2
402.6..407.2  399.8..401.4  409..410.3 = -0.228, 18.5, 18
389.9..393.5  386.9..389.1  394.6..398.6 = -0.199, 14.9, 14.5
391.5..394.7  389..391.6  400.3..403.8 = 0.365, 16.1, 18.9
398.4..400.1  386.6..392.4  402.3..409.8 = 0.054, 15.9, 18.8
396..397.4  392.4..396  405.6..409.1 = 0.357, 14.6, 18.9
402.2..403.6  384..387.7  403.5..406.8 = 0.087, 15.7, 19.5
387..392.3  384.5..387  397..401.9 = 0.130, 16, 17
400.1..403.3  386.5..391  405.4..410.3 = -0.251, 15.1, 18.6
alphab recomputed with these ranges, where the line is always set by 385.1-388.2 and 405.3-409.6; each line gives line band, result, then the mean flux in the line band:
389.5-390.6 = 0.079 mag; 15.3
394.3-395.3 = -0.066 mag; 18.1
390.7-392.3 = -0.087 mag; 18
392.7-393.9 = 0.404 mag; 11.6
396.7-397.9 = 0.416 mag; 11.9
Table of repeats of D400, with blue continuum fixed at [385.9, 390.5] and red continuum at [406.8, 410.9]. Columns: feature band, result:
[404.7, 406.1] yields -0.15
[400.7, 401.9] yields -0.17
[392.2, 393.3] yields 0.19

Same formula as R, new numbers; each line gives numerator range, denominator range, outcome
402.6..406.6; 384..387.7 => 1.34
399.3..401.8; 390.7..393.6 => 1.23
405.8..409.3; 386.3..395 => 1.32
